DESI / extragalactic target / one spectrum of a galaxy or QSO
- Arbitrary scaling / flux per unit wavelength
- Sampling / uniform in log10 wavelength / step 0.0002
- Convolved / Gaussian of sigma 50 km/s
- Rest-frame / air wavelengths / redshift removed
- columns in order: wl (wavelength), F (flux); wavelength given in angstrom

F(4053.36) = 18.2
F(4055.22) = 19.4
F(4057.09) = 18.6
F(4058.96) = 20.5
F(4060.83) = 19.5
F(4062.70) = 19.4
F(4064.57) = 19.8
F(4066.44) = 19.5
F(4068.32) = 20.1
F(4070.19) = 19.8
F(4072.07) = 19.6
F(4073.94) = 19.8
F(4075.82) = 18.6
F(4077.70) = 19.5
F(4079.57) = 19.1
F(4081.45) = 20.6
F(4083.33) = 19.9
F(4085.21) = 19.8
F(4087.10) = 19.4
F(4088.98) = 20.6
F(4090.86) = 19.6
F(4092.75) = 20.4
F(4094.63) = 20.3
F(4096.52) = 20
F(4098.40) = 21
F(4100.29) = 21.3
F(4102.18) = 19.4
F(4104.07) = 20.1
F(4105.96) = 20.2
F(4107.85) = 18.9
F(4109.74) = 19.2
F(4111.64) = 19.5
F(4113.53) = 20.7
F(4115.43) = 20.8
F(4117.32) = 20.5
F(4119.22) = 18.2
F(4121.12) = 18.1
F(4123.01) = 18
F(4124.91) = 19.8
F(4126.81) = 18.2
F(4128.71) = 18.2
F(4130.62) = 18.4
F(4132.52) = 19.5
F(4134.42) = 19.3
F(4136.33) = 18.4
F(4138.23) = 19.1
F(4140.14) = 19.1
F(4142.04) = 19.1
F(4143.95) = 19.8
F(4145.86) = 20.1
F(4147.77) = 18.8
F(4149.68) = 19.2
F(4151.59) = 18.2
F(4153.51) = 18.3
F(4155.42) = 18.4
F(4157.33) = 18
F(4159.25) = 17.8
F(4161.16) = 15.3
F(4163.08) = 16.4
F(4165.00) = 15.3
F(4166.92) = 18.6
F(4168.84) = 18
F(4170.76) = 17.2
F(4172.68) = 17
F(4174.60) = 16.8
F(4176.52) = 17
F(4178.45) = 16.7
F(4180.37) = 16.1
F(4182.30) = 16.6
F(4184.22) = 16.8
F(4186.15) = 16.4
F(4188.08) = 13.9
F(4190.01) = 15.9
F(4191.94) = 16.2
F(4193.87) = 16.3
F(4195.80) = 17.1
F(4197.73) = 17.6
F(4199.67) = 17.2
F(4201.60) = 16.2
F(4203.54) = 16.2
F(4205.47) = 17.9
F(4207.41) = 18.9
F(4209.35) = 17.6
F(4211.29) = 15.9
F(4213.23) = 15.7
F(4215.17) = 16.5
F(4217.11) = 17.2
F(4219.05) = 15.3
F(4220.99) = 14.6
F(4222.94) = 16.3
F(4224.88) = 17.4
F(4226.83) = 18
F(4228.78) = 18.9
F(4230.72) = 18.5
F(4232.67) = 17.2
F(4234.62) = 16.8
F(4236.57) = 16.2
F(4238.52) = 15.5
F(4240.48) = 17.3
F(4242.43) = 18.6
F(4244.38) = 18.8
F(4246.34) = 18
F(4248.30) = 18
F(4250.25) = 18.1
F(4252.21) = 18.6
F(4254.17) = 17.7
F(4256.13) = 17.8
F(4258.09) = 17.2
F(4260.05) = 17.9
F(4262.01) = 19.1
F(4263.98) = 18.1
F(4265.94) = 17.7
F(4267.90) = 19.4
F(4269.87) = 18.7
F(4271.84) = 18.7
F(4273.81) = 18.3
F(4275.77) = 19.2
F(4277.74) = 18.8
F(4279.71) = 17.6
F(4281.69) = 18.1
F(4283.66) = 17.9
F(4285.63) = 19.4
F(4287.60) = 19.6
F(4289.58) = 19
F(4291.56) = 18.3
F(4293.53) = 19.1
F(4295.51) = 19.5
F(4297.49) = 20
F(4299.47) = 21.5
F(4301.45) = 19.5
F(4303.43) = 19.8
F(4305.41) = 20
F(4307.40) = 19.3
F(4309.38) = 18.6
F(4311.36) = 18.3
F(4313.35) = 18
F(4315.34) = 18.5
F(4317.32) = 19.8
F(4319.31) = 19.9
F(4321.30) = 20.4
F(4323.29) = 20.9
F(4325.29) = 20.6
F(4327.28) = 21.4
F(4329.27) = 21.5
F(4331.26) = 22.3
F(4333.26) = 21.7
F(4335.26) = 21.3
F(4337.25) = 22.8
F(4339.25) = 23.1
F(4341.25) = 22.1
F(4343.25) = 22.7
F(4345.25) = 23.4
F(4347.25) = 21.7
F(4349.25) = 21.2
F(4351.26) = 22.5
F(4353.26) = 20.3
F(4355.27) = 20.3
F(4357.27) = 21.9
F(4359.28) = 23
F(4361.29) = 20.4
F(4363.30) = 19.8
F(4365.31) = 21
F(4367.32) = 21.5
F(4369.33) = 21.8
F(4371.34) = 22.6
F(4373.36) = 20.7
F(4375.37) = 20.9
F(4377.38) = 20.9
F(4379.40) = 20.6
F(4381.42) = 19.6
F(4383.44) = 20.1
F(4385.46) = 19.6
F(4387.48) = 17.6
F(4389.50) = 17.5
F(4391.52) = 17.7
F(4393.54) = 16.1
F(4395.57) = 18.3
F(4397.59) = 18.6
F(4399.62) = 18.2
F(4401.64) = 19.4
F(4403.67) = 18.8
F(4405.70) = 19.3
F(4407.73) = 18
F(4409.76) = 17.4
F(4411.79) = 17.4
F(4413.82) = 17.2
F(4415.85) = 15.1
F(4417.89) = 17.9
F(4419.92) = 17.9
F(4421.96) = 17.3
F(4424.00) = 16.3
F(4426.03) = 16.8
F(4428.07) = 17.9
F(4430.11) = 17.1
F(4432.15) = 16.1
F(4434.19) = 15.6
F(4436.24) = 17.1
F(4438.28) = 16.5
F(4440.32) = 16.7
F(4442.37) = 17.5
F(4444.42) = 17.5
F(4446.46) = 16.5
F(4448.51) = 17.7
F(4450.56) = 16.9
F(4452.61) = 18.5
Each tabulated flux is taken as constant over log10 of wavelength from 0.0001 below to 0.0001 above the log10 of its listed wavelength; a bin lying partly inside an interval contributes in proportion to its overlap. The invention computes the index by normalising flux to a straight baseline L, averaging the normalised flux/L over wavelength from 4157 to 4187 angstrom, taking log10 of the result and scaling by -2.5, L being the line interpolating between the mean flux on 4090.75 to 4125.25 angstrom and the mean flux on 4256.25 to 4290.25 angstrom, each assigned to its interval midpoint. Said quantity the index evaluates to 0.15 mag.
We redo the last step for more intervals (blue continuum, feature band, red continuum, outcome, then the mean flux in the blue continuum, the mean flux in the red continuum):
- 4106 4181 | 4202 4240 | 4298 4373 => 0.15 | 18.4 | 21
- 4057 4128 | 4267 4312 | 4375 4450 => -0.03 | 19.7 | 17.8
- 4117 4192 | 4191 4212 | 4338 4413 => 0.08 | 17.8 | 20.2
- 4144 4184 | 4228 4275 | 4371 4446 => -0.02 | 17.5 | 18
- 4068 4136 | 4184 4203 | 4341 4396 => 0.22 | 19.6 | 20.6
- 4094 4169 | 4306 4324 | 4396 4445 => -0.08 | 18.9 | 17.4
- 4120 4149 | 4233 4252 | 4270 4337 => 0.11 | 18.9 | 19.6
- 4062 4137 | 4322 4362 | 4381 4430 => -0.19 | 19.6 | 17.9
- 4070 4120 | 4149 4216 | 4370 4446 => 0.15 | 19.9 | 18.1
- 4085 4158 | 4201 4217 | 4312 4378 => 0.19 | 19.4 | 21.2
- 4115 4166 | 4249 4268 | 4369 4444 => 0.01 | 18.5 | 18.2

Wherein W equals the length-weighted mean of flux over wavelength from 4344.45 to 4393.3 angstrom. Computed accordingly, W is 20.6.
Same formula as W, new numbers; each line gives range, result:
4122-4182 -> 18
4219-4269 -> 17.6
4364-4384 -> 21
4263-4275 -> 18.5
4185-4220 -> 16.6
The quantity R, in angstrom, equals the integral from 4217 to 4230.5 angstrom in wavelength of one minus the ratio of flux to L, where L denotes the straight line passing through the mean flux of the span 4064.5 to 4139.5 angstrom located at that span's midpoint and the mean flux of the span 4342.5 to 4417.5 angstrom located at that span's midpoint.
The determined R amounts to 1.9 angstrom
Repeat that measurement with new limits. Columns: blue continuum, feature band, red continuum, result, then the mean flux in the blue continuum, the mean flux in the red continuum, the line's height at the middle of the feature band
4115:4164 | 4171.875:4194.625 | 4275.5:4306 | 3.02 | 18.6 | 19.2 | 18.8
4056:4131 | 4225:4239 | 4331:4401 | 1.93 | 19.6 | 20.6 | 20.1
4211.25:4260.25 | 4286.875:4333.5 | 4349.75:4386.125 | -1.24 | 17.2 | 21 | 19.4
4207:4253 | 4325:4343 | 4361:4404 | -2.95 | 17.2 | 19.6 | 18.9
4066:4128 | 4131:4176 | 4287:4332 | 3.61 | 19.7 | 19.8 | 19.7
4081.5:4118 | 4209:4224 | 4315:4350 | 3.39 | 20.1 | 21.5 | 20.8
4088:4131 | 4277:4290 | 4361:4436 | 0.27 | 19.6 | 18.6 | 19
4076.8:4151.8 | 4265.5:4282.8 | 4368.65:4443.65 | 0.25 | 19.5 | 18.2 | 18.8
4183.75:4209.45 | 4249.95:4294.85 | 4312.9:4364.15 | 1.56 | 16.7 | 21.3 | 19.1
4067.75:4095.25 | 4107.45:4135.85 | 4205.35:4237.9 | -0.24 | 19.8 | 17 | 19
